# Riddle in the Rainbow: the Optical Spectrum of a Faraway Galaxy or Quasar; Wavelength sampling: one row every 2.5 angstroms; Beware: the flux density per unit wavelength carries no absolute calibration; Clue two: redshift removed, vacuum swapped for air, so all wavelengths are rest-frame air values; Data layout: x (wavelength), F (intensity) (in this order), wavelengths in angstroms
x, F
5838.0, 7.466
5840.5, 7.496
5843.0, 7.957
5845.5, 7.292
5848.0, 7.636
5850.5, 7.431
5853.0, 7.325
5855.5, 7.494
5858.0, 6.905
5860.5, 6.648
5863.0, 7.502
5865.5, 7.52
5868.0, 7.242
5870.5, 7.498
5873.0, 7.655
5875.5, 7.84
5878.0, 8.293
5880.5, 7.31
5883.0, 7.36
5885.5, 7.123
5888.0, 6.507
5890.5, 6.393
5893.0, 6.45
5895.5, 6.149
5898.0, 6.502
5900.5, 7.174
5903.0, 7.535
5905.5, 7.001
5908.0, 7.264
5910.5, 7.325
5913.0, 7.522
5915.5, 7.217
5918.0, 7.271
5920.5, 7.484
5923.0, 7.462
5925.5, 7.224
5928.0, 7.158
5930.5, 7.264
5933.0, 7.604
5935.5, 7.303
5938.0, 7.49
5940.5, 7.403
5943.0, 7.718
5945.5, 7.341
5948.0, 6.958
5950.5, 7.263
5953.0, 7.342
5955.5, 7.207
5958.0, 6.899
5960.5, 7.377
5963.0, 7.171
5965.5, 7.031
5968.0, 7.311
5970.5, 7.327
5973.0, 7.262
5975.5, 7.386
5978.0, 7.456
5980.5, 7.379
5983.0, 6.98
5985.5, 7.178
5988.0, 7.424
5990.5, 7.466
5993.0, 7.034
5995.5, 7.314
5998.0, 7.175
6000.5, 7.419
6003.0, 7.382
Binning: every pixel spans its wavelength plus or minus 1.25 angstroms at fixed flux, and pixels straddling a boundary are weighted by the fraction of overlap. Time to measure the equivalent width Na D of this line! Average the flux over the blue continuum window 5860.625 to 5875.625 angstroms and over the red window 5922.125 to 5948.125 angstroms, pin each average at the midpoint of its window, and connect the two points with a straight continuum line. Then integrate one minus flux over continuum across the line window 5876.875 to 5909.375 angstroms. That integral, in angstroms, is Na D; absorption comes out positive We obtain 1.8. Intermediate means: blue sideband 7.45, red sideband 7.37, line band 7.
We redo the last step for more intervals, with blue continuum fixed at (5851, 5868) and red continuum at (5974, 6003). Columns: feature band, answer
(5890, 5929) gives 1.0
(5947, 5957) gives 0.1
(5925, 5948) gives -0.3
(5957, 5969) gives 0.2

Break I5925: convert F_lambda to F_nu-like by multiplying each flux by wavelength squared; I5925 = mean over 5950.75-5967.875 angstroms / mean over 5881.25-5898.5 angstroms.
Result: 1.1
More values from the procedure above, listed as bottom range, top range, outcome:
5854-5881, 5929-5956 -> 1.01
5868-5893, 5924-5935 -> 1.02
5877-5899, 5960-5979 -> 1.09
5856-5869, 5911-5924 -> 1.05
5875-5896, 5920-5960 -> 1.06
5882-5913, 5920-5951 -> 1.08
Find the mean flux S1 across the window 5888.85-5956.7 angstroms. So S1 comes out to 7.18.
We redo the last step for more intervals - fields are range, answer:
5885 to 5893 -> 6.6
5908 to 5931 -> 7.32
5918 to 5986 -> 7.3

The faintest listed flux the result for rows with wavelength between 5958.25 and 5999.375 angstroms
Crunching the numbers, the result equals 6.98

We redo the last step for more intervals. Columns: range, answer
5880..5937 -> 6.149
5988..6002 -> 7.034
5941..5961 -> 6.899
